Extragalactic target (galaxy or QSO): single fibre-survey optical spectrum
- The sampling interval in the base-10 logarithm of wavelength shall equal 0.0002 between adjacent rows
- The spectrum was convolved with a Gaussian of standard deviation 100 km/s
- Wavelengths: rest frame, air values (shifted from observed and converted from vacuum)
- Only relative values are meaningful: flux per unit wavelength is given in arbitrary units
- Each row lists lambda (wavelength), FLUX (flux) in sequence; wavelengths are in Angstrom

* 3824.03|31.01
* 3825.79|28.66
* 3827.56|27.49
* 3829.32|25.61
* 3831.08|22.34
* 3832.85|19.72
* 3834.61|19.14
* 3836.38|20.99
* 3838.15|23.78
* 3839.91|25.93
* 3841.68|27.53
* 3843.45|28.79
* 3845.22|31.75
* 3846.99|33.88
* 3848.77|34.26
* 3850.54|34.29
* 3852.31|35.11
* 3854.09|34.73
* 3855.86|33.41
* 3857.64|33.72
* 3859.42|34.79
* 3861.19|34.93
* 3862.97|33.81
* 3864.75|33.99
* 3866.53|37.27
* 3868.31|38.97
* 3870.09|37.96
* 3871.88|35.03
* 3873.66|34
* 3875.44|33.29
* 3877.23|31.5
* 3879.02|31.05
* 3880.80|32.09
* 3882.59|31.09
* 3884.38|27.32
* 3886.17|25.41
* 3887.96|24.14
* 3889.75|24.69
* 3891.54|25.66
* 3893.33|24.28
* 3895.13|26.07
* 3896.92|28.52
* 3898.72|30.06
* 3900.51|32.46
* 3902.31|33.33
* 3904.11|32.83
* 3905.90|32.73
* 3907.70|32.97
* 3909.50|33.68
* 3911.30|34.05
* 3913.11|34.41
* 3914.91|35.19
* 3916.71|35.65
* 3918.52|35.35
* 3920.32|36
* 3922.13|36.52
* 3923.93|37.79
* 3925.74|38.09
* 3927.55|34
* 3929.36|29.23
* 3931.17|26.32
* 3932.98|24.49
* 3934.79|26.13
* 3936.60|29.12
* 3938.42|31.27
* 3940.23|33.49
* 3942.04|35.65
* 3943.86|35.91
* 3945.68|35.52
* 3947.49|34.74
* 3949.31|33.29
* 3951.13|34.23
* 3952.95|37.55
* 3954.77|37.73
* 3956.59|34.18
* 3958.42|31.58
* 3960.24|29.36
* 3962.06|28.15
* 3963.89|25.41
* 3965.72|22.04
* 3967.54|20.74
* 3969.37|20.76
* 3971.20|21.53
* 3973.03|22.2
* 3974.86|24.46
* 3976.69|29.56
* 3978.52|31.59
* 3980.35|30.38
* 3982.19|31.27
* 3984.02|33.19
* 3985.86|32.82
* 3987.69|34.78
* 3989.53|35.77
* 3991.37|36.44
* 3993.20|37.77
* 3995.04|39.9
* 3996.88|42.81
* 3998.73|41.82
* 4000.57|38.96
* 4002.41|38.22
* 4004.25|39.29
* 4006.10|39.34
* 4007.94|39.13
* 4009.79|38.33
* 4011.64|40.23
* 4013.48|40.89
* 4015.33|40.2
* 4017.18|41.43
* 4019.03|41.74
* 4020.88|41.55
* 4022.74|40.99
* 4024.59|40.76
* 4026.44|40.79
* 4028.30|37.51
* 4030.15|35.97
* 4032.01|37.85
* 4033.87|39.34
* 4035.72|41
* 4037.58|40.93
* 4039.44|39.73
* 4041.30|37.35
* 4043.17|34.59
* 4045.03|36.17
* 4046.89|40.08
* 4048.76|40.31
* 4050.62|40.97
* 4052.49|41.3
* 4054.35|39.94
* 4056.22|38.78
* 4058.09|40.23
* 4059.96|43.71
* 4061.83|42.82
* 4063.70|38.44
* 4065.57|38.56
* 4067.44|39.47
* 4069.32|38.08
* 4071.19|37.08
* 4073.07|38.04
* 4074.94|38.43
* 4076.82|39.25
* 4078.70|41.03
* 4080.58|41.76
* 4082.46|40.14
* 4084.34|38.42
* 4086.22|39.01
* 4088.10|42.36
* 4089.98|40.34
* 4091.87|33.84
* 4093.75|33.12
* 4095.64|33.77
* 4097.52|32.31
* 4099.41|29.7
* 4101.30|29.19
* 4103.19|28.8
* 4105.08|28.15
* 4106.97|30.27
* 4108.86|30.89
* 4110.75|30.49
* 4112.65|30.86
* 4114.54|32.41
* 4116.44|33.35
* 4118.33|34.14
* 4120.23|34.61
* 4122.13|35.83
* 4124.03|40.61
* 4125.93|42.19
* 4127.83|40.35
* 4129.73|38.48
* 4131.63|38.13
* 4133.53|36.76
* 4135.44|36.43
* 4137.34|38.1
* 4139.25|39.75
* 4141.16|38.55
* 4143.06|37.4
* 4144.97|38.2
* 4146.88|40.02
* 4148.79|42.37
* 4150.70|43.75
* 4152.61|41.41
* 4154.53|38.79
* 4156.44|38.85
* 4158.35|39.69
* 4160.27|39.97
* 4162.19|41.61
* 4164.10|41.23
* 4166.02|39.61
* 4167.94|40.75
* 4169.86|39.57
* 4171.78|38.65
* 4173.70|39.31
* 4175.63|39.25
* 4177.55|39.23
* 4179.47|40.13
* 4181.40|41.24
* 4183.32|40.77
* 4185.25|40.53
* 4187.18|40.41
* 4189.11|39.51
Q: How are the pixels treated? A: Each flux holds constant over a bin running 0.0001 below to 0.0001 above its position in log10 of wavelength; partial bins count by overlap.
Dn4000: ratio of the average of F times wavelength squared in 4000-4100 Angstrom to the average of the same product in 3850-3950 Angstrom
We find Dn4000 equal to 1.3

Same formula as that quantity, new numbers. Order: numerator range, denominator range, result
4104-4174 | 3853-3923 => 1.32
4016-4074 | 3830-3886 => 1.40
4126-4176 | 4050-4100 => 1.06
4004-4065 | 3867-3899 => 1.42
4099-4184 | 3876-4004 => 1.30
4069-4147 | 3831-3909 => 1.33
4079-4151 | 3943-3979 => 1.33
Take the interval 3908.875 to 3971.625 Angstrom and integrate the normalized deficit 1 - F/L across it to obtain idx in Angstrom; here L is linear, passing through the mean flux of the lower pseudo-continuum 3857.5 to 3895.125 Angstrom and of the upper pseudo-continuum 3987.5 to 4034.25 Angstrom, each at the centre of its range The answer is 6.0 Angstrom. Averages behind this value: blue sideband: 31.5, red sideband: 39.4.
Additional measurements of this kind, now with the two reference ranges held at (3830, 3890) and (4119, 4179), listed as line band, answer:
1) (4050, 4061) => -1.3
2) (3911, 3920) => -0.8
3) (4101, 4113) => 2.6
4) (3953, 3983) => 5.4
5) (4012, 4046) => -3.5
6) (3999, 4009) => -1.2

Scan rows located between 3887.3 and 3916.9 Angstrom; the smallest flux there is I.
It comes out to 24.14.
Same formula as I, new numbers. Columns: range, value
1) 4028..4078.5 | 34.59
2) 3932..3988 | 20.74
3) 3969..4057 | 20.76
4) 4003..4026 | 38.33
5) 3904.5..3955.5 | 24.49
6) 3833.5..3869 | 19.14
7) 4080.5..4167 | 28.15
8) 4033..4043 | 37.35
